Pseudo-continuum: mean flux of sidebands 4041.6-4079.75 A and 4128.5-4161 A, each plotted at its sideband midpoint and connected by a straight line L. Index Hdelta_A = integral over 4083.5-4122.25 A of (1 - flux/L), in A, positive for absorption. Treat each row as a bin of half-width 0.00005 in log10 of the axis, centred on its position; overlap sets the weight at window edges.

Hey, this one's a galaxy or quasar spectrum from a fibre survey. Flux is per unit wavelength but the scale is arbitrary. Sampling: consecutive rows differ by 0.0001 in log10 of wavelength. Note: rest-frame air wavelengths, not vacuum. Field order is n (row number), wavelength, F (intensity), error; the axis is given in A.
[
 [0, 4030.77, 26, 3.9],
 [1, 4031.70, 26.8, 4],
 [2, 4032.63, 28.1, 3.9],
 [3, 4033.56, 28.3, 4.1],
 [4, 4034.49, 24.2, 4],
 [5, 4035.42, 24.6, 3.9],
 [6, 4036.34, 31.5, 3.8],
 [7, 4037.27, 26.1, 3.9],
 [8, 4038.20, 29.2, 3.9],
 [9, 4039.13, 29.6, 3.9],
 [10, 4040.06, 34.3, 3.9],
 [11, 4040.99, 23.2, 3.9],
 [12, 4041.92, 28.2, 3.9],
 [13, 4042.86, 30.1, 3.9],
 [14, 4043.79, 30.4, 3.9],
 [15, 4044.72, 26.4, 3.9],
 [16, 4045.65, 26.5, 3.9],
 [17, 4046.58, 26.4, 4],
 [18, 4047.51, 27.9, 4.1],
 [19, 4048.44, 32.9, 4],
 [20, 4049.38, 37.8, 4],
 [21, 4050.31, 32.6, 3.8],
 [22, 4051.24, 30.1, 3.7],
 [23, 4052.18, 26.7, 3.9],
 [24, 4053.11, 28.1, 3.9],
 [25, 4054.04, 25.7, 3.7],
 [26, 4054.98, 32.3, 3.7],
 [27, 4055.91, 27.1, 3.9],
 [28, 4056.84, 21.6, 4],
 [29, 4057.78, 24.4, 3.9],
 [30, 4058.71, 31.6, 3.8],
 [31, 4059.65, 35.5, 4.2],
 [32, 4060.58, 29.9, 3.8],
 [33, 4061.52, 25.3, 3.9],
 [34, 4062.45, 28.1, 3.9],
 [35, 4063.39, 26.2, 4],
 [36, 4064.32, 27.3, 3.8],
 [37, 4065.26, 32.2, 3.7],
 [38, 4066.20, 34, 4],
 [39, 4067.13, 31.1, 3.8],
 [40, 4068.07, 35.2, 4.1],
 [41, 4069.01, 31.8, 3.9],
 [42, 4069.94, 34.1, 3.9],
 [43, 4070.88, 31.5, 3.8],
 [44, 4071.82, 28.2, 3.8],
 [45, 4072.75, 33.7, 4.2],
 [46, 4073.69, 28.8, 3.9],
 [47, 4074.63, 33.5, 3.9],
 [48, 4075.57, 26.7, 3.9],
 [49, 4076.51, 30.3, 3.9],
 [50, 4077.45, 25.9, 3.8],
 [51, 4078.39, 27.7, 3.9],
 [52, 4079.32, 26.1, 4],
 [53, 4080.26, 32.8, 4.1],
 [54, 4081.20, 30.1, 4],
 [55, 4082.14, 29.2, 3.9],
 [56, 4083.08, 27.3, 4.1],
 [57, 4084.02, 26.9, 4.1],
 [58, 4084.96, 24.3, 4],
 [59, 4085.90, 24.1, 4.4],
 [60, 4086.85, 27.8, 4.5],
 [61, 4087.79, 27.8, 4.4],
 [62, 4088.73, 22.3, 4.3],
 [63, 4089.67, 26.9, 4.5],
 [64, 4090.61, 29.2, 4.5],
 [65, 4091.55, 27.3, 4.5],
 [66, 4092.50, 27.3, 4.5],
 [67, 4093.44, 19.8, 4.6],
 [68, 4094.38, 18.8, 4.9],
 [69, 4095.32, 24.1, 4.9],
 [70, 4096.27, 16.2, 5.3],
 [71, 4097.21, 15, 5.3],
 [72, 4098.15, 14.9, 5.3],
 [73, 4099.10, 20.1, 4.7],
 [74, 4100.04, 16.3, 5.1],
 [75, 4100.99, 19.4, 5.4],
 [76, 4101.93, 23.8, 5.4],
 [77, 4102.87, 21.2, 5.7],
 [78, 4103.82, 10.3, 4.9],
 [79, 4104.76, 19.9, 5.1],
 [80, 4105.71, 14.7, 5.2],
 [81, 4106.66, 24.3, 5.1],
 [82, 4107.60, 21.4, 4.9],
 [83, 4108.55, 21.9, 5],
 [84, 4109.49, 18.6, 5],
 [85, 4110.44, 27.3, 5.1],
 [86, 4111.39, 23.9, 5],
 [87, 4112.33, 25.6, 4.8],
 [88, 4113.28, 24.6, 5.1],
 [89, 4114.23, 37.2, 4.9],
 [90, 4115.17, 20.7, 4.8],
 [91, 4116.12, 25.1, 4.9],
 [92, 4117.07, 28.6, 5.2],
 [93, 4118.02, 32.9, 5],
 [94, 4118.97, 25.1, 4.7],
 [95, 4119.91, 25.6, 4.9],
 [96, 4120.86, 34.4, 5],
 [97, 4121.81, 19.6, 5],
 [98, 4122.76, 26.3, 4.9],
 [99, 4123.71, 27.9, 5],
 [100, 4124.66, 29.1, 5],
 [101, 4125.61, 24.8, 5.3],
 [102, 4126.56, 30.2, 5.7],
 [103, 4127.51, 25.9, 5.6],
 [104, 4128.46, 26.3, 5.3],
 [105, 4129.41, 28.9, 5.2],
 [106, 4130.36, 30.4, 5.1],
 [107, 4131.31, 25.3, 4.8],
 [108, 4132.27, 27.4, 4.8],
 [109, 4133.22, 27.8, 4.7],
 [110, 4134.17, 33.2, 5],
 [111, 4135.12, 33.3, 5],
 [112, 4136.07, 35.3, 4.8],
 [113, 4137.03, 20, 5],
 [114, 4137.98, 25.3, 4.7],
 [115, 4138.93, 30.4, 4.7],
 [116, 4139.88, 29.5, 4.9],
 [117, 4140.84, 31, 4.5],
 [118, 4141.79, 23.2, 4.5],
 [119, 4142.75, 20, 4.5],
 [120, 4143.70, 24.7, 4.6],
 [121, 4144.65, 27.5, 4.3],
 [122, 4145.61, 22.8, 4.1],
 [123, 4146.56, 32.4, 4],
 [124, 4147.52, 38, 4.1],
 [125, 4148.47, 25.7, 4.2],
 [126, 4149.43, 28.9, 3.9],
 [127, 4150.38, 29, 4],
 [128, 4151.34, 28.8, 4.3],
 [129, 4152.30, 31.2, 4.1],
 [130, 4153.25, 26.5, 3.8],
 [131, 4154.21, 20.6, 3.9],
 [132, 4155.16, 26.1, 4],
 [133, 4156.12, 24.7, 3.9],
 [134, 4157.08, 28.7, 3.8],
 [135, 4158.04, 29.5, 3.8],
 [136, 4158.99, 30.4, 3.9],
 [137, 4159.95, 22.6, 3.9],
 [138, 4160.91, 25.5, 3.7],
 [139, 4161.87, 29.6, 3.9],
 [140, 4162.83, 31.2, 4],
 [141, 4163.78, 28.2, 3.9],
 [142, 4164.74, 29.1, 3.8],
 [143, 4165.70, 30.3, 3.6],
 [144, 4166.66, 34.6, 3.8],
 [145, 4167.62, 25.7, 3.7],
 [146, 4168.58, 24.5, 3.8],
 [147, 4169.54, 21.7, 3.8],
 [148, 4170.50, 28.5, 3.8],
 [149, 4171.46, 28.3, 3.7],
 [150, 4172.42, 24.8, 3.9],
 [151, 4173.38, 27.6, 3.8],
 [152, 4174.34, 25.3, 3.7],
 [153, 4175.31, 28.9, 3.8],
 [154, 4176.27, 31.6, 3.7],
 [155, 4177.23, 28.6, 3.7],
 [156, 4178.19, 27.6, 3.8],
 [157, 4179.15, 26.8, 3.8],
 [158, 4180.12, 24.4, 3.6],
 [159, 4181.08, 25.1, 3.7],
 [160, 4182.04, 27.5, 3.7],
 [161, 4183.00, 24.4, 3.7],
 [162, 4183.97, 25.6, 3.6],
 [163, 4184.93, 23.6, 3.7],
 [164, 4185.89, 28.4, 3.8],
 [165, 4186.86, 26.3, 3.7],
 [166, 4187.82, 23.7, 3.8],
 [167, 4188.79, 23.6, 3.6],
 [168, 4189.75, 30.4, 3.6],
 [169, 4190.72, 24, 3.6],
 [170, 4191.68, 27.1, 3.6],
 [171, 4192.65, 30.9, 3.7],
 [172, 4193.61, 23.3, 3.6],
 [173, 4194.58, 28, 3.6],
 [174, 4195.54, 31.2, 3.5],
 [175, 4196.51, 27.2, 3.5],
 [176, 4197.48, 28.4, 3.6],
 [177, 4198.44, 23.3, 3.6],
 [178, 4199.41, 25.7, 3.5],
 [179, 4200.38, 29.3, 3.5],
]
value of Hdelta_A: 7.21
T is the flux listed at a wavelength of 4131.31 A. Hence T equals 25.3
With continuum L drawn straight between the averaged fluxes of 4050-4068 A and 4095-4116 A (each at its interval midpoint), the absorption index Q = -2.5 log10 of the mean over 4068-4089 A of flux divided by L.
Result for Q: -0.13 mag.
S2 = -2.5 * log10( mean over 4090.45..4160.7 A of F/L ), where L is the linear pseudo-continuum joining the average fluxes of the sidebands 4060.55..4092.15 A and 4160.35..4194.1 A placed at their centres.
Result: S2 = 0.10 mag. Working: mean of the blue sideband 28.9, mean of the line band 25.5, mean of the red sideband 27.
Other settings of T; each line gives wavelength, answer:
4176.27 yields 31.6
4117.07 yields 28.6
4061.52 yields 25.3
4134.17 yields 33.2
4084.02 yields 26.9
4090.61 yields 29.2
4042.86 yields 30.1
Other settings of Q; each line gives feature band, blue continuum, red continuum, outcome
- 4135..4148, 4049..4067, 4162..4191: -0.009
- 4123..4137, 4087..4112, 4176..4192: -0.230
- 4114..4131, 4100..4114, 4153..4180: -0.203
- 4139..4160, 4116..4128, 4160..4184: -0.005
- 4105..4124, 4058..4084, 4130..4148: 0.149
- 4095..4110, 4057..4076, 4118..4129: 0.441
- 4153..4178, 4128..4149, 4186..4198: 0.005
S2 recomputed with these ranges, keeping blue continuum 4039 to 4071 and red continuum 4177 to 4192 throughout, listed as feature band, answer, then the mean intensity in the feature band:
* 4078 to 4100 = 0.174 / 24.4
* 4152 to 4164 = -0.020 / 27.2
